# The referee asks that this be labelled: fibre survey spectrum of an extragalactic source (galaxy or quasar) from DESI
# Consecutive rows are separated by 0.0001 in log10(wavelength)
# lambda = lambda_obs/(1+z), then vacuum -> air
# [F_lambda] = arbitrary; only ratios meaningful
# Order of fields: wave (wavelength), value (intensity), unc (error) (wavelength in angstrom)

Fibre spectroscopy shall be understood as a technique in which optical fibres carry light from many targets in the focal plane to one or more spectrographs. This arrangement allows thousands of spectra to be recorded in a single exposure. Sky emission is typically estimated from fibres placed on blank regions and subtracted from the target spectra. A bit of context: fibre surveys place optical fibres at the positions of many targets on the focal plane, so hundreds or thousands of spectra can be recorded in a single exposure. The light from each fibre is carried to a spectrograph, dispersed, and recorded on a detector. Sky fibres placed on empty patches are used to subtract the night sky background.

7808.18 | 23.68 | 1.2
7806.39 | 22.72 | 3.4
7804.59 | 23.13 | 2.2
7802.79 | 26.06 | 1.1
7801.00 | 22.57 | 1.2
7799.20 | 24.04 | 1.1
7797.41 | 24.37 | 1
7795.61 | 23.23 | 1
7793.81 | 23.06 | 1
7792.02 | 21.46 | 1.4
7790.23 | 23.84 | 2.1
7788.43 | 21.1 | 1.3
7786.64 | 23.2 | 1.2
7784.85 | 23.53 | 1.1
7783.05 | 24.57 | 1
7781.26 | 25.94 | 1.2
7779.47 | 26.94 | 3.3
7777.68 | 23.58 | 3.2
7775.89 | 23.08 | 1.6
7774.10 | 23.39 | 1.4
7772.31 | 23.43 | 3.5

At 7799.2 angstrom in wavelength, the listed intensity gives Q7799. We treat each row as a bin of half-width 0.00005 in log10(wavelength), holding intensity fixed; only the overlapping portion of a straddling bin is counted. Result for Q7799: 24.04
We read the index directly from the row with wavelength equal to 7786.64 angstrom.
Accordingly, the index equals 23.2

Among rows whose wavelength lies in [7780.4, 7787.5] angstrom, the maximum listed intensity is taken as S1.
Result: 25.94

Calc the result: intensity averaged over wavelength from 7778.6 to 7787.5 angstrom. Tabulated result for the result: 24.8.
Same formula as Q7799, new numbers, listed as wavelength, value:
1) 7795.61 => 23.23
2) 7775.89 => 23.08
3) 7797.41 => 24.37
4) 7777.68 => 23.58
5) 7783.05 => 24.57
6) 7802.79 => 26.06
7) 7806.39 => 22.72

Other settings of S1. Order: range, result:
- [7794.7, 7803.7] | 26.06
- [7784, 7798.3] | 24.37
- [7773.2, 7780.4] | 26.94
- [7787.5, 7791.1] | 23.84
